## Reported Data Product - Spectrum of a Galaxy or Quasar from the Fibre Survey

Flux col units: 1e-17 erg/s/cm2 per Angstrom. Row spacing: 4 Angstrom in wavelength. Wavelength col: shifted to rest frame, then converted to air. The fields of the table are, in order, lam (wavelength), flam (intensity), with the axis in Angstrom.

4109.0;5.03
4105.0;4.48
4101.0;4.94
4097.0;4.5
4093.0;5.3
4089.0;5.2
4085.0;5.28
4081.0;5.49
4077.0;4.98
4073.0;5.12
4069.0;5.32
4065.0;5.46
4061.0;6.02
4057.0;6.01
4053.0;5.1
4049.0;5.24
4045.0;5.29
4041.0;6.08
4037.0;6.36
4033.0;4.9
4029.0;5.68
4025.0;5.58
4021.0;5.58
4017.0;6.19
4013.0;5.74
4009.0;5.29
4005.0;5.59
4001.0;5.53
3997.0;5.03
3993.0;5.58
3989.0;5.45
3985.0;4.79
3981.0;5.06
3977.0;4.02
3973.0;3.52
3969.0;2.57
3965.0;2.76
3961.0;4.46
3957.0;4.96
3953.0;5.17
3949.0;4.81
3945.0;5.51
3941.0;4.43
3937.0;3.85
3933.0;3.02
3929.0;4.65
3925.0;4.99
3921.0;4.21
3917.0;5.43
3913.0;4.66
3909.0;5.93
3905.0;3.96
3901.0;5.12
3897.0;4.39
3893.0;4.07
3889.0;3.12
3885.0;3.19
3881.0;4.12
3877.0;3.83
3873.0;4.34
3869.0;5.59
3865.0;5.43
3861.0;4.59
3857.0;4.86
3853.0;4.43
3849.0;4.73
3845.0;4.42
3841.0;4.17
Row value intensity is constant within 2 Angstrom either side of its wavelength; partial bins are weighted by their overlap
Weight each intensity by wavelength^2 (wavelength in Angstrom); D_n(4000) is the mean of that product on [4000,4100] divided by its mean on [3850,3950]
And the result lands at 1.31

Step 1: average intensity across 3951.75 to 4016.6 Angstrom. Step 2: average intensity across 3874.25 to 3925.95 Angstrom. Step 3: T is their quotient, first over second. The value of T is 1.1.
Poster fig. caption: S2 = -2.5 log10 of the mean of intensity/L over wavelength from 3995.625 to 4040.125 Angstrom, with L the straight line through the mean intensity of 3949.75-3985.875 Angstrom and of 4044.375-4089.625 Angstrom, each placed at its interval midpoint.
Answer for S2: -0.18 mag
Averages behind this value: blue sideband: 4.15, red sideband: 5.38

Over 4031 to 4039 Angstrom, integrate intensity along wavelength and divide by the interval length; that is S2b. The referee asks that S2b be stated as 5.63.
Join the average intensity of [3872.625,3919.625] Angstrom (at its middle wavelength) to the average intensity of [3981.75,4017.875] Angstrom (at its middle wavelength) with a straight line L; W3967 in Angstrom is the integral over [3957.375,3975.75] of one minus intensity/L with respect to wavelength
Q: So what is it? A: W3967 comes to 5.7 Angstrom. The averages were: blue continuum 4.35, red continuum 5.43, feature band 3.5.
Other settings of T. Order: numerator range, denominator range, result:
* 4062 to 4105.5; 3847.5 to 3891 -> 1.17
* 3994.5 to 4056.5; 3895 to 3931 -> 1.15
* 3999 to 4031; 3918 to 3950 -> 1.27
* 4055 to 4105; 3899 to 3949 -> 1.13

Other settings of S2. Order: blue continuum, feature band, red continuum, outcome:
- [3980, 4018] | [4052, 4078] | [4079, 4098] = -0.04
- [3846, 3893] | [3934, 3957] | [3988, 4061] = 0.06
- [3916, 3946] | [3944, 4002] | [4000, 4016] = 0.11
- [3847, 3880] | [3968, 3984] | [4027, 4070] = 0.31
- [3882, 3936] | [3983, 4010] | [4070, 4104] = -0.13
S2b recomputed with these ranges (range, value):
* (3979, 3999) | 5.18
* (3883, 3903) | 3.98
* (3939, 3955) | 4.98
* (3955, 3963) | 4.71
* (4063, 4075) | 5.3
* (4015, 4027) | 5.78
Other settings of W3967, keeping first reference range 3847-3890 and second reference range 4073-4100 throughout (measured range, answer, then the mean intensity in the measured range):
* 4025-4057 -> -3.77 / 5.56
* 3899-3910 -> -0.94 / 4.92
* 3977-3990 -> -0.33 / 4.91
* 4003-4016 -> -1.92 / 5.59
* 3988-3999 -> -1.21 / 5.34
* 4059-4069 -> -1.21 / 5.66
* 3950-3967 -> 1.22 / 4.37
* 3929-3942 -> 2.19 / 3.85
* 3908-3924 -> -1.52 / 5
